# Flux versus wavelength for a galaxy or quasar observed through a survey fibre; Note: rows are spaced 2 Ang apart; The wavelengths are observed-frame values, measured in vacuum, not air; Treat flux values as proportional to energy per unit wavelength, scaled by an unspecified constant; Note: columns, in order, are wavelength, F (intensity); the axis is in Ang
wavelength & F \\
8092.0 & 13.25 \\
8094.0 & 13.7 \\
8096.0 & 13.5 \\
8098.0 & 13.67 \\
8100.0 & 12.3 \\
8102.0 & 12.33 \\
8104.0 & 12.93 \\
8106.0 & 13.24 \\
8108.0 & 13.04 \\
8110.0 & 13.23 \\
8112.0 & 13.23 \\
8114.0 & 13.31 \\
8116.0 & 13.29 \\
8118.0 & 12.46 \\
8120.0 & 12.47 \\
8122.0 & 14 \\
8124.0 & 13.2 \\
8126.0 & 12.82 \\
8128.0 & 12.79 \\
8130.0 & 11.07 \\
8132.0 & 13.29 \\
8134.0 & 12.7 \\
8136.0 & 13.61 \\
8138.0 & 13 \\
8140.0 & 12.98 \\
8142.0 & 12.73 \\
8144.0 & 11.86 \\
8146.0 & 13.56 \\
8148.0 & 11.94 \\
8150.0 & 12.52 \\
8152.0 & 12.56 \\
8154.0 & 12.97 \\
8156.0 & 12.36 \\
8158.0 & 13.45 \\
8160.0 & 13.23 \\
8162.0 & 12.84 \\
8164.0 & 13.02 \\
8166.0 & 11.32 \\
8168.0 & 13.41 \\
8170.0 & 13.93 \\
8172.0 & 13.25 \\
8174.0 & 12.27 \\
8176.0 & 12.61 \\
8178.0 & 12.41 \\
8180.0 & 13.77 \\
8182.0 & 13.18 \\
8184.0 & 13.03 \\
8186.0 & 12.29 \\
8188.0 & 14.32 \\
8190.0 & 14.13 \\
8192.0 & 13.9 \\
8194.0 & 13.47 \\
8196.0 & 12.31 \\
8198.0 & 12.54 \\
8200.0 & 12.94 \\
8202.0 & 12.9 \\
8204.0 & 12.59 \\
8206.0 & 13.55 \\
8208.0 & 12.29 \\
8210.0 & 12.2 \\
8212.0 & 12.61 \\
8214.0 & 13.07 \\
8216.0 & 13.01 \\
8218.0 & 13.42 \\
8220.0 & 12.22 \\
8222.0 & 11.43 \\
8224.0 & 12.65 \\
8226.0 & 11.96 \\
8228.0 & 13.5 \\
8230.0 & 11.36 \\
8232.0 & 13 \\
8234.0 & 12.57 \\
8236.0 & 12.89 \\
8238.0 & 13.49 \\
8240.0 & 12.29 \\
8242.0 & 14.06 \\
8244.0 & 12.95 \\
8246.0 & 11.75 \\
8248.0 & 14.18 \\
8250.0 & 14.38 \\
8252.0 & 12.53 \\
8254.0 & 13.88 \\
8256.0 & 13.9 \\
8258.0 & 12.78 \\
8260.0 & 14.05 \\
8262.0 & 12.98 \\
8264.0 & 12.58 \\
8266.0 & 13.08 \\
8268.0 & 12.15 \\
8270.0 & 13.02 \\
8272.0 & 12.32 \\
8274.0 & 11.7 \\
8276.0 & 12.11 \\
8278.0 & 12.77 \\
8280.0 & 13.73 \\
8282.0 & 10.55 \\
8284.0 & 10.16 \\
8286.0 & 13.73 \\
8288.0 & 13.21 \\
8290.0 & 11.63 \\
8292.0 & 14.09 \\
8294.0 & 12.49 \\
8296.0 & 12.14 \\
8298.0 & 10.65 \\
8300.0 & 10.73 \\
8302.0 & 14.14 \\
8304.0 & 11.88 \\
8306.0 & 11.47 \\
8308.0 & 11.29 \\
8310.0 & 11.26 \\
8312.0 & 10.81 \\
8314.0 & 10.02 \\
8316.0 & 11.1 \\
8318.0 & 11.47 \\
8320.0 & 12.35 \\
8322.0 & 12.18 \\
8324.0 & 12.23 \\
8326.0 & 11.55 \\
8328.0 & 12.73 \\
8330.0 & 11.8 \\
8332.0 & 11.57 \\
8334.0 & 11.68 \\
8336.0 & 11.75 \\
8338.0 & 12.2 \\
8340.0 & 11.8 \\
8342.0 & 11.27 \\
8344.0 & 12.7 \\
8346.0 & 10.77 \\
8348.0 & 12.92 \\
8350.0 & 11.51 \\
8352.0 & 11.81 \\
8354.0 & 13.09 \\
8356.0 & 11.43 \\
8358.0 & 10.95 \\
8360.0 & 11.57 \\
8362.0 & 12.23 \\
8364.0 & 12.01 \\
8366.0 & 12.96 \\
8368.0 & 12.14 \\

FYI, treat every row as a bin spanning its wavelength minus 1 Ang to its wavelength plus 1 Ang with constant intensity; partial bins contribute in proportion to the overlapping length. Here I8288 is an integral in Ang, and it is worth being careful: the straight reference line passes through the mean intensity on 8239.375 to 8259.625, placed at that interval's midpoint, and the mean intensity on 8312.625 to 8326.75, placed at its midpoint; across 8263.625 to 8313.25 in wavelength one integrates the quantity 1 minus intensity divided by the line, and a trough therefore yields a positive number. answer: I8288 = 0.79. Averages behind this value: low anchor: 13.3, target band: 12.1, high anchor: 11.5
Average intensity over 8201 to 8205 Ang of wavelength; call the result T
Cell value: 12.7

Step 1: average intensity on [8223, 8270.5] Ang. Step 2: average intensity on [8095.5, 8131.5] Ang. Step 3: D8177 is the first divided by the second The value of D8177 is 1.00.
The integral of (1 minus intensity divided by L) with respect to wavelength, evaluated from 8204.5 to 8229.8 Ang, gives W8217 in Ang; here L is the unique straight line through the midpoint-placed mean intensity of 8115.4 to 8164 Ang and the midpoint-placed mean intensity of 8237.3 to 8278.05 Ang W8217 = 0.6 Ang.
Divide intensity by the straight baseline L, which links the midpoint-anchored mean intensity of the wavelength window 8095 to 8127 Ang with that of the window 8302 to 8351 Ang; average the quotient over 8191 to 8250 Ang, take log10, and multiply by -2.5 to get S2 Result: -0.04 mag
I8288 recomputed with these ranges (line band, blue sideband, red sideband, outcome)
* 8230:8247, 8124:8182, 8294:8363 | -0.68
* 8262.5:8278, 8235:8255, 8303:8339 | 0.30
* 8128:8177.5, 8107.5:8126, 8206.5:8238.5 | 0.68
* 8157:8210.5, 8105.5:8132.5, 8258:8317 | -1.58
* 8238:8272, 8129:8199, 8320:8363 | -2.06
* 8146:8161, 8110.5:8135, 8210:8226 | 0.01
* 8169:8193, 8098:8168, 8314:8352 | -1.27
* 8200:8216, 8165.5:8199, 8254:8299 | 0.22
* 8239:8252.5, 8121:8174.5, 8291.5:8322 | -1.16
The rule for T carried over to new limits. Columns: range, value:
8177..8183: 13.1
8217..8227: 12.3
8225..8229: 12.7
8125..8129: 12.8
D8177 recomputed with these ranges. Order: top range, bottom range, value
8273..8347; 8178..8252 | 0.92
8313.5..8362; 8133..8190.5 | 0.91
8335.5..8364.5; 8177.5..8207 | 0.90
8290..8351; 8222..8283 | 0.92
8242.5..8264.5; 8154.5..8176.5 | 1.03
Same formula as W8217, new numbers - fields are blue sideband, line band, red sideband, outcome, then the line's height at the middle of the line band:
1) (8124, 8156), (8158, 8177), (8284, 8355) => -0.5 Ang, 12.6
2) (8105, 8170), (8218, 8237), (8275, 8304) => 0.1 Ang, 12.5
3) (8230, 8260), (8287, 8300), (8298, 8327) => -0.2 Ang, 12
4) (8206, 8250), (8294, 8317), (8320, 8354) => 1.4 Ang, 12.2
